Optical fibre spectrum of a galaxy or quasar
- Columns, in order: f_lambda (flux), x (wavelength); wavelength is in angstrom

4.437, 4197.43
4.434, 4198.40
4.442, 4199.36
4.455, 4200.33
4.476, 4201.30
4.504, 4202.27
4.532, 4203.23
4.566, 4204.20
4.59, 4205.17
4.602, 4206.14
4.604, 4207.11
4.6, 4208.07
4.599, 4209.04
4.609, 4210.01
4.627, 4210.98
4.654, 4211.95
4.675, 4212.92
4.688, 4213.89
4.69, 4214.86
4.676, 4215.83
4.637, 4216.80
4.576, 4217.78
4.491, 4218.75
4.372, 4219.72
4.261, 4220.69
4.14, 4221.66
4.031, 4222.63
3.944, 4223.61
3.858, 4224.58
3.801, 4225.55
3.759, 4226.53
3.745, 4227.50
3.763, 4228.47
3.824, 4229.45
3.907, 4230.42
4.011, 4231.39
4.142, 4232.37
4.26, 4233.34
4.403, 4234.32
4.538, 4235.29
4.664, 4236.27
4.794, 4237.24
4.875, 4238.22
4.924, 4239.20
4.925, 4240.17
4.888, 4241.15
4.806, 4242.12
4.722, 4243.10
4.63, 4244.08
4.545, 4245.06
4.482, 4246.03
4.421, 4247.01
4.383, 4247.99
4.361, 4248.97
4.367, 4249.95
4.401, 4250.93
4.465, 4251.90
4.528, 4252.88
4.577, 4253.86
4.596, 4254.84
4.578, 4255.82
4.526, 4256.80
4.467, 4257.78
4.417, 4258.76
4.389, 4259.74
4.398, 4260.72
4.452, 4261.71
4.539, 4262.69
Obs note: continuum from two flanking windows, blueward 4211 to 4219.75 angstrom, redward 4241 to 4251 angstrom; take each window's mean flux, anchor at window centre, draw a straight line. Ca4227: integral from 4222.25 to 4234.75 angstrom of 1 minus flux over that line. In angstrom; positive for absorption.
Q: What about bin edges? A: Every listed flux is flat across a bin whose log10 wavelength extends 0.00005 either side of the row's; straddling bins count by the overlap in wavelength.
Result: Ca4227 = 1.7 angstrom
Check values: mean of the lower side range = 4.62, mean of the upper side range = 4.54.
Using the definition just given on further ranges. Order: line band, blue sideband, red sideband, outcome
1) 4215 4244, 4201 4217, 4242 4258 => 1.4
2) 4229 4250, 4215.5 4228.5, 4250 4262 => -0.9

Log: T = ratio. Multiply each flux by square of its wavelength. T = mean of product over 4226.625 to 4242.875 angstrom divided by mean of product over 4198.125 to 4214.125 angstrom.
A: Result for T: 1.0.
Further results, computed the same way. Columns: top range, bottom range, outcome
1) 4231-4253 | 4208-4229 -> 1.07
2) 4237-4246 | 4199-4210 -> 1.07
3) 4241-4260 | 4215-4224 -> 1.05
